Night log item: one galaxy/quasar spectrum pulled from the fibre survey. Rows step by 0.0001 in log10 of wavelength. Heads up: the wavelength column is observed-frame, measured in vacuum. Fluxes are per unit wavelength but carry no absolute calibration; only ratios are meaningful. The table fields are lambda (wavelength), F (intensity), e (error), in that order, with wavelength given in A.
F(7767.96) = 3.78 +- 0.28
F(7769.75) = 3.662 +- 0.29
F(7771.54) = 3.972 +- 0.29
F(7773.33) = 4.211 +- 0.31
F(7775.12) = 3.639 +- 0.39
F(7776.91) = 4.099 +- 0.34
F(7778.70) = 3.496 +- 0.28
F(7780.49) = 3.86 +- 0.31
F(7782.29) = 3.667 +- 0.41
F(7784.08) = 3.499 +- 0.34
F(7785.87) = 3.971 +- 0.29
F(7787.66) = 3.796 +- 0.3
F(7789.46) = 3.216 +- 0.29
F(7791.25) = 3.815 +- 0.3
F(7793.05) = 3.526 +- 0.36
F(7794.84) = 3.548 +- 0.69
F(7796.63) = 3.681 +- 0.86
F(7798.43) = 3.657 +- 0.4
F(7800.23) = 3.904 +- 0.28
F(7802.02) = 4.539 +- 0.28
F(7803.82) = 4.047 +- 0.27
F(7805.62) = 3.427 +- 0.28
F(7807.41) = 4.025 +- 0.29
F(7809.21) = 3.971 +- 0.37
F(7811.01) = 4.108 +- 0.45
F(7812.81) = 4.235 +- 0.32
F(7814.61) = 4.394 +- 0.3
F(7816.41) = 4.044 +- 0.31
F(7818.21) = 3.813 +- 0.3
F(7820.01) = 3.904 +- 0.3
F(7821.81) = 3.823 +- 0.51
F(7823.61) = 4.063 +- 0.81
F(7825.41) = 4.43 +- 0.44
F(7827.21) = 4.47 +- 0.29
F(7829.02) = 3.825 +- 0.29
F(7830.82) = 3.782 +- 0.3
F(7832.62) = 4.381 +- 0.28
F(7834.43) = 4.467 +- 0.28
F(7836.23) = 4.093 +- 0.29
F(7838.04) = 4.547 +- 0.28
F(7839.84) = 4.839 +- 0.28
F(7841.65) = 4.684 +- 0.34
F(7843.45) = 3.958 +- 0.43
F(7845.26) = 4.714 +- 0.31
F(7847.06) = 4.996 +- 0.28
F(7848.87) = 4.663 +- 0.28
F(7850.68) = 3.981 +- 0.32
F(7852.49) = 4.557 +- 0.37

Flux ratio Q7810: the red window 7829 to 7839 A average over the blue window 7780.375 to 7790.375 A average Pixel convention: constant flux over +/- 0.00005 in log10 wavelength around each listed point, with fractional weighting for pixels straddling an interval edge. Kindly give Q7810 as 1.2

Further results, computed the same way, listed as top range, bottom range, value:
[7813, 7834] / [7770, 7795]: 1.10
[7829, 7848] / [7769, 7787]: 1.16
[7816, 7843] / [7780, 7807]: 1.12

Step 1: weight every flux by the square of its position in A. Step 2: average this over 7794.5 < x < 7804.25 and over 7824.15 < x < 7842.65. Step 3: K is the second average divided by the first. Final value 1.1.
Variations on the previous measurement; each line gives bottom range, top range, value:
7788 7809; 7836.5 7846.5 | 1.22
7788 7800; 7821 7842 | 1.20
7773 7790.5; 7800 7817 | 1.10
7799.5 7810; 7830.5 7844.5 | 1.10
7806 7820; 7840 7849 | 1.15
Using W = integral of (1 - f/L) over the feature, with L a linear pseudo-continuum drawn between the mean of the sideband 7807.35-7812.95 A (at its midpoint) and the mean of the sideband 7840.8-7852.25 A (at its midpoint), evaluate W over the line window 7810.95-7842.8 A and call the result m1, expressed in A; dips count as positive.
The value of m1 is 0.4 A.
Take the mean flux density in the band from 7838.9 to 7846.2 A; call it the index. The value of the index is 4.56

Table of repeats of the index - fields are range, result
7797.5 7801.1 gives 3.77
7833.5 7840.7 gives 4.48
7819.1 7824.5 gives 3.93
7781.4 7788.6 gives 3.73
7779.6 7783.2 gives 3.76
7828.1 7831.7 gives 3.8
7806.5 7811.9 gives 4.04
